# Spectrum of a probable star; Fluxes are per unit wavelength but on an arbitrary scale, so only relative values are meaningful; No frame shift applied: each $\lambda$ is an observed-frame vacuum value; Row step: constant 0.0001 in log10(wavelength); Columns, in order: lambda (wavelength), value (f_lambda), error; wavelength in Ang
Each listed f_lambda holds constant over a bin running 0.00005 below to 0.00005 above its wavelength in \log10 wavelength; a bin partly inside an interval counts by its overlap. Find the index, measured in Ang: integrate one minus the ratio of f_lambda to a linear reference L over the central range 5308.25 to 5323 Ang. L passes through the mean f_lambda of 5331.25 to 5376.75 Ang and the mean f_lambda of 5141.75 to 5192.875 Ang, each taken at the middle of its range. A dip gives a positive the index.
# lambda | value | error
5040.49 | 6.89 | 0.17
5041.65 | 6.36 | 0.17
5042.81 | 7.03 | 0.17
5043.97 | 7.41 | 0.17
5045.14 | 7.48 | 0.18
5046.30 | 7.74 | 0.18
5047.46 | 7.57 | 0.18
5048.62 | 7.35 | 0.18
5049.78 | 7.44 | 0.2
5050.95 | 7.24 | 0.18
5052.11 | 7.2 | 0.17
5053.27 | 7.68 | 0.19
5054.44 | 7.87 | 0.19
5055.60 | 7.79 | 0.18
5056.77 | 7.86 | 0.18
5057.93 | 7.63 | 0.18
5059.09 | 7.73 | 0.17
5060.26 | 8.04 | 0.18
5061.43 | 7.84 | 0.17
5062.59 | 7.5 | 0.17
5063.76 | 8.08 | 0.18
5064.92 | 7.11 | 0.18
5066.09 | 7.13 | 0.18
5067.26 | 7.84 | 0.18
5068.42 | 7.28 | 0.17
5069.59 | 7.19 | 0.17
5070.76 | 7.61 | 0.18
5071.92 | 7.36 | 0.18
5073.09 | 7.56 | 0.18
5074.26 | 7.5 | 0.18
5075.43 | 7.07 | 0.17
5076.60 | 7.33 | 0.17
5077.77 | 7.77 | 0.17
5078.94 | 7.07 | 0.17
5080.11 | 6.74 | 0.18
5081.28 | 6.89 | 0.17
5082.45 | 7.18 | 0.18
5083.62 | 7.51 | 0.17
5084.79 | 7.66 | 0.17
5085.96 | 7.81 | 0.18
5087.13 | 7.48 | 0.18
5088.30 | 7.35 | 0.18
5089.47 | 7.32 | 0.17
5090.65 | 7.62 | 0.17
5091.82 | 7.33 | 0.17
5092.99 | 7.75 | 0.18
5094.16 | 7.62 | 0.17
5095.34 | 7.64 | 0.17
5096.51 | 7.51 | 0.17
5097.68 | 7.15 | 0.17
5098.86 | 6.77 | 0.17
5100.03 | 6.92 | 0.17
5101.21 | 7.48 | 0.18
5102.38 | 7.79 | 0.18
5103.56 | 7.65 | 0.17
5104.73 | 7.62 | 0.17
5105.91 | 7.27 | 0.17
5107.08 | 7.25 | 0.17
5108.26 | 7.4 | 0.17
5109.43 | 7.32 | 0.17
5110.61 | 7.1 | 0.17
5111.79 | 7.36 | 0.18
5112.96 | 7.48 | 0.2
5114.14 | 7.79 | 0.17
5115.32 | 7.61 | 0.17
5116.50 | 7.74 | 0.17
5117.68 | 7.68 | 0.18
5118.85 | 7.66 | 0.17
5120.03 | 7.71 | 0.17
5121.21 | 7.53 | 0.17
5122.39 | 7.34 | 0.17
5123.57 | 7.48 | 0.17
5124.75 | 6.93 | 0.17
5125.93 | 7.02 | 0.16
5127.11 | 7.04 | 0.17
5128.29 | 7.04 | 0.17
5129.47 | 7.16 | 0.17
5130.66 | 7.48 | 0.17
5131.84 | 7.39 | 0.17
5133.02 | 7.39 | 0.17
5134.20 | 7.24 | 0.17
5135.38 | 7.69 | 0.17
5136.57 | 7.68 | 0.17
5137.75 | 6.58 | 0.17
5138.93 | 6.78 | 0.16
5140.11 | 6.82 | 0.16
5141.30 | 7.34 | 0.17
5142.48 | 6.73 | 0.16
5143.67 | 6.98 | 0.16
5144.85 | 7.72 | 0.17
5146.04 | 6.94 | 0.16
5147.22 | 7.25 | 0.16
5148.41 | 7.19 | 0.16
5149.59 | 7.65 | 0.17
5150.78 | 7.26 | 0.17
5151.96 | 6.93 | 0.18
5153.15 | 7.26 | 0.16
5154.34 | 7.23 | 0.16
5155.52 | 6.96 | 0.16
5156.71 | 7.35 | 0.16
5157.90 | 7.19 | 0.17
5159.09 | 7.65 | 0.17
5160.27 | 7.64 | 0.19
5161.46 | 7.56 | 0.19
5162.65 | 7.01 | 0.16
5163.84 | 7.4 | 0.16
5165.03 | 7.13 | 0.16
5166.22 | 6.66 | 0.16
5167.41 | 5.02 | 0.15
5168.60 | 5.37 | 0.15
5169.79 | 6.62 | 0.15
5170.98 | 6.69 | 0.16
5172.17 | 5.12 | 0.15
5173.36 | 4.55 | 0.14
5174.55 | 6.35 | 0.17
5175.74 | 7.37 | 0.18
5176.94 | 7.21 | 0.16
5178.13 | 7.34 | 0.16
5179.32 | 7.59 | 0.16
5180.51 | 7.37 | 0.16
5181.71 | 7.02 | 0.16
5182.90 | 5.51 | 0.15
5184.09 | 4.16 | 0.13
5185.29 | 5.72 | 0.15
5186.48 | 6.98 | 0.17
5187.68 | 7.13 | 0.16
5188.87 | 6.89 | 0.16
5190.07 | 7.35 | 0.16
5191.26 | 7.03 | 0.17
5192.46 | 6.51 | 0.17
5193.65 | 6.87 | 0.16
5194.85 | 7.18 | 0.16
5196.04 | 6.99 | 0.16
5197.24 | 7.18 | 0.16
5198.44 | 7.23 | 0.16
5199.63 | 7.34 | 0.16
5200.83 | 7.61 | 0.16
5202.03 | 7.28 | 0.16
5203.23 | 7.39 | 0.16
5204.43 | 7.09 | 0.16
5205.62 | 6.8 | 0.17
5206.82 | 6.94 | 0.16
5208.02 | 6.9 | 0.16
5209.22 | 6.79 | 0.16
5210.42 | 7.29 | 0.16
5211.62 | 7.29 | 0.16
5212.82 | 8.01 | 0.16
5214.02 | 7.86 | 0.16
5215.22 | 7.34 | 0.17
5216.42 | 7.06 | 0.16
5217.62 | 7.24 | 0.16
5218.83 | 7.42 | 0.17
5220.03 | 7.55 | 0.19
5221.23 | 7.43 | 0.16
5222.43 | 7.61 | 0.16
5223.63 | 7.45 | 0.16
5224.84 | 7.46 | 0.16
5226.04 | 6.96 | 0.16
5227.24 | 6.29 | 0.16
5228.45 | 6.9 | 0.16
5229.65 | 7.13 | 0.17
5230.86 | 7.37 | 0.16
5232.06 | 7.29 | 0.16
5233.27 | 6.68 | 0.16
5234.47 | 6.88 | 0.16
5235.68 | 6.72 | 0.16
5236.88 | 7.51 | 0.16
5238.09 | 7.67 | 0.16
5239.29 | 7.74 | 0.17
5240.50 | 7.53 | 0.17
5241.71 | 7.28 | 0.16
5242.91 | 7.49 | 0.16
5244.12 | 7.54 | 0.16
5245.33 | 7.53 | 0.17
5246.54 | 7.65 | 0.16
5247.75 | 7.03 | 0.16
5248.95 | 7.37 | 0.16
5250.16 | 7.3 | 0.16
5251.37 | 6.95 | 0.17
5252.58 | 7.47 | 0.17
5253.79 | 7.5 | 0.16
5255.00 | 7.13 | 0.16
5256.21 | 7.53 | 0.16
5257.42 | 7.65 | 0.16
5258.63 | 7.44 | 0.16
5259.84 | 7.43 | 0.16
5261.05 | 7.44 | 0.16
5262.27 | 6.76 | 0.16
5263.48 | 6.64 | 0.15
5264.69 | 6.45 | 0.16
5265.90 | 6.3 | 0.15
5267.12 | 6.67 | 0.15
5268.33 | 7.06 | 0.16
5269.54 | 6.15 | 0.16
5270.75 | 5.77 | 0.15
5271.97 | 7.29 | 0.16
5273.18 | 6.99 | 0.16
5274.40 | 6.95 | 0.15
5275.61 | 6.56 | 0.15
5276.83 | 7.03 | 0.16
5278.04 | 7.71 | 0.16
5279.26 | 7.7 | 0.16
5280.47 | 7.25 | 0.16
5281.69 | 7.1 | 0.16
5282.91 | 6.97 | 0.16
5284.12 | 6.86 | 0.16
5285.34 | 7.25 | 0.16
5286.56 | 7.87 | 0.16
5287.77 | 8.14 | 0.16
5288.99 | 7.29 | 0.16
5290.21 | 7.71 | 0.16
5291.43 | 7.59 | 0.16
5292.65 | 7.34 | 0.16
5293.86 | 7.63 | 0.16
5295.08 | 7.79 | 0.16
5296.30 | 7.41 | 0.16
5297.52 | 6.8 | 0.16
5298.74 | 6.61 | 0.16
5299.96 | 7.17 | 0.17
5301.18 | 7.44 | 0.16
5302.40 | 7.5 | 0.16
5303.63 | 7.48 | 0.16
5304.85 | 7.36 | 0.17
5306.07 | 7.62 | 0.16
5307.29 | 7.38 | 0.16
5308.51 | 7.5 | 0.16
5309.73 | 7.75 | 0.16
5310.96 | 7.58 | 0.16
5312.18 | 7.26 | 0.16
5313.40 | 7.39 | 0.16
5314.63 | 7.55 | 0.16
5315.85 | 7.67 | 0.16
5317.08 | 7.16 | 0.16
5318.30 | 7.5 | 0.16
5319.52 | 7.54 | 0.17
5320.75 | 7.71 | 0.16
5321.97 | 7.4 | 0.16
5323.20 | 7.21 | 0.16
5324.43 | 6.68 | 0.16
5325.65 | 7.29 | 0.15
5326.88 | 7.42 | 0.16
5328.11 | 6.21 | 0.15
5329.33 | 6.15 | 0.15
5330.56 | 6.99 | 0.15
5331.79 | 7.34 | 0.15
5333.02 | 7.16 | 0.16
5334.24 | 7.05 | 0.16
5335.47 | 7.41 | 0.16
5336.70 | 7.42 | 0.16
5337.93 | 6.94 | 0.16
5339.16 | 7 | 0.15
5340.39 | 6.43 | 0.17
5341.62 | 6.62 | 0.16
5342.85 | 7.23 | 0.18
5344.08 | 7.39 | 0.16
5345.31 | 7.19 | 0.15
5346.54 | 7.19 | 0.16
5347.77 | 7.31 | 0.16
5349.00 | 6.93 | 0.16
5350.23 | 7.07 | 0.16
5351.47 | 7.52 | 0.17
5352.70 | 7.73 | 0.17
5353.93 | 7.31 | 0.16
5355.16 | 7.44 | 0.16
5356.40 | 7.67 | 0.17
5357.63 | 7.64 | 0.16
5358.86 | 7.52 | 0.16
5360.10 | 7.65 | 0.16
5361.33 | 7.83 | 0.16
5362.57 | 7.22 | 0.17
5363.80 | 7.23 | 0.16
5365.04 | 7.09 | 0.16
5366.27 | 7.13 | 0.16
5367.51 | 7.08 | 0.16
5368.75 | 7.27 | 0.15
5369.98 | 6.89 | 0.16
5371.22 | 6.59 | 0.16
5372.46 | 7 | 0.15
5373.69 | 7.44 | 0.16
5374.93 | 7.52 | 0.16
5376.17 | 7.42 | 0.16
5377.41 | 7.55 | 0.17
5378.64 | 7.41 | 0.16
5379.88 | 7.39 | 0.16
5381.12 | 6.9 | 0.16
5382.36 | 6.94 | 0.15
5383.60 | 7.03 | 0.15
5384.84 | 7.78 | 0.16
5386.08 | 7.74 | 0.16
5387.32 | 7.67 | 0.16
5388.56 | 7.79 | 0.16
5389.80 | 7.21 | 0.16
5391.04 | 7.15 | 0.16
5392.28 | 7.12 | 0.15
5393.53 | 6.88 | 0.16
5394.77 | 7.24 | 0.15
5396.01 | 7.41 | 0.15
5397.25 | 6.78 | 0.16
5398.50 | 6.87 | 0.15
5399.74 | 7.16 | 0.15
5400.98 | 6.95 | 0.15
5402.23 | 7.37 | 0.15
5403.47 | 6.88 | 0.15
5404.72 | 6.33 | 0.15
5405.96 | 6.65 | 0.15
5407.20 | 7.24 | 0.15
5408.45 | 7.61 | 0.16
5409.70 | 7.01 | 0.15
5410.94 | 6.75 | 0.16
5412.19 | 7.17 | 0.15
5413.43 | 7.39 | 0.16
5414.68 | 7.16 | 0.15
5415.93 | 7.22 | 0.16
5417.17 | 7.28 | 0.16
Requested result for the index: -0.7 Ang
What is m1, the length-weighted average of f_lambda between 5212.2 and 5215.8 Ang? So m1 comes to 7.74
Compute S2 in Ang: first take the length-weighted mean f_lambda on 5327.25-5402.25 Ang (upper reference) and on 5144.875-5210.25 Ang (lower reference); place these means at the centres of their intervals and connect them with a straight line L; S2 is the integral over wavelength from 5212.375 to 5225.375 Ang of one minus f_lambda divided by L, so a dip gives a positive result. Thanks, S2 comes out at -1.0 Ang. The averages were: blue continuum 6.88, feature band 7.49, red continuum 7.21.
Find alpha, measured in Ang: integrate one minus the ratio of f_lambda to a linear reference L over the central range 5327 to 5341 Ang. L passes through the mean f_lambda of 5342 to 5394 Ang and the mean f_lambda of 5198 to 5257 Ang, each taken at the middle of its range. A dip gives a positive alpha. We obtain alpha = 0.70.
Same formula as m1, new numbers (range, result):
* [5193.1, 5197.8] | 7.05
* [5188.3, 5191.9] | 7.08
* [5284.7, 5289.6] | 7.63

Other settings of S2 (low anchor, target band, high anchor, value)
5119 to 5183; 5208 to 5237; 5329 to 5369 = -0.5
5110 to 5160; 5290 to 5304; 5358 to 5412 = -0.2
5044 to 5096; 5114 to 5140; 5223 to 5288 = 0.2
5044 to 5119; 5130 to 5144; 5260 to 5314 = 0.4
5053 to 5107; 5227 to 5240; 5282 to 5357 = 0.4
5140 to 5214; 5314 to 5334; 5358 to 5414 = -0.2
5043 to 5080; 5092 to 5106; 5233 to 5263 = 0.1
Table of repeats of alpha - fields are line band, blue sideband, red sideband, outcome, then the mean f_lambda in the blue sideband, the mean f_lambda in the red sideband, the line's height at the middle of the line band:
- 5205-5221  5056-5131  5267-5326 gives 0.2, 7.43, 7.28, 7.35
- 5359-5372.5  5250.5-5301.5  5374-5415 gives 0.0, 7.16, 7.2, 7.19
